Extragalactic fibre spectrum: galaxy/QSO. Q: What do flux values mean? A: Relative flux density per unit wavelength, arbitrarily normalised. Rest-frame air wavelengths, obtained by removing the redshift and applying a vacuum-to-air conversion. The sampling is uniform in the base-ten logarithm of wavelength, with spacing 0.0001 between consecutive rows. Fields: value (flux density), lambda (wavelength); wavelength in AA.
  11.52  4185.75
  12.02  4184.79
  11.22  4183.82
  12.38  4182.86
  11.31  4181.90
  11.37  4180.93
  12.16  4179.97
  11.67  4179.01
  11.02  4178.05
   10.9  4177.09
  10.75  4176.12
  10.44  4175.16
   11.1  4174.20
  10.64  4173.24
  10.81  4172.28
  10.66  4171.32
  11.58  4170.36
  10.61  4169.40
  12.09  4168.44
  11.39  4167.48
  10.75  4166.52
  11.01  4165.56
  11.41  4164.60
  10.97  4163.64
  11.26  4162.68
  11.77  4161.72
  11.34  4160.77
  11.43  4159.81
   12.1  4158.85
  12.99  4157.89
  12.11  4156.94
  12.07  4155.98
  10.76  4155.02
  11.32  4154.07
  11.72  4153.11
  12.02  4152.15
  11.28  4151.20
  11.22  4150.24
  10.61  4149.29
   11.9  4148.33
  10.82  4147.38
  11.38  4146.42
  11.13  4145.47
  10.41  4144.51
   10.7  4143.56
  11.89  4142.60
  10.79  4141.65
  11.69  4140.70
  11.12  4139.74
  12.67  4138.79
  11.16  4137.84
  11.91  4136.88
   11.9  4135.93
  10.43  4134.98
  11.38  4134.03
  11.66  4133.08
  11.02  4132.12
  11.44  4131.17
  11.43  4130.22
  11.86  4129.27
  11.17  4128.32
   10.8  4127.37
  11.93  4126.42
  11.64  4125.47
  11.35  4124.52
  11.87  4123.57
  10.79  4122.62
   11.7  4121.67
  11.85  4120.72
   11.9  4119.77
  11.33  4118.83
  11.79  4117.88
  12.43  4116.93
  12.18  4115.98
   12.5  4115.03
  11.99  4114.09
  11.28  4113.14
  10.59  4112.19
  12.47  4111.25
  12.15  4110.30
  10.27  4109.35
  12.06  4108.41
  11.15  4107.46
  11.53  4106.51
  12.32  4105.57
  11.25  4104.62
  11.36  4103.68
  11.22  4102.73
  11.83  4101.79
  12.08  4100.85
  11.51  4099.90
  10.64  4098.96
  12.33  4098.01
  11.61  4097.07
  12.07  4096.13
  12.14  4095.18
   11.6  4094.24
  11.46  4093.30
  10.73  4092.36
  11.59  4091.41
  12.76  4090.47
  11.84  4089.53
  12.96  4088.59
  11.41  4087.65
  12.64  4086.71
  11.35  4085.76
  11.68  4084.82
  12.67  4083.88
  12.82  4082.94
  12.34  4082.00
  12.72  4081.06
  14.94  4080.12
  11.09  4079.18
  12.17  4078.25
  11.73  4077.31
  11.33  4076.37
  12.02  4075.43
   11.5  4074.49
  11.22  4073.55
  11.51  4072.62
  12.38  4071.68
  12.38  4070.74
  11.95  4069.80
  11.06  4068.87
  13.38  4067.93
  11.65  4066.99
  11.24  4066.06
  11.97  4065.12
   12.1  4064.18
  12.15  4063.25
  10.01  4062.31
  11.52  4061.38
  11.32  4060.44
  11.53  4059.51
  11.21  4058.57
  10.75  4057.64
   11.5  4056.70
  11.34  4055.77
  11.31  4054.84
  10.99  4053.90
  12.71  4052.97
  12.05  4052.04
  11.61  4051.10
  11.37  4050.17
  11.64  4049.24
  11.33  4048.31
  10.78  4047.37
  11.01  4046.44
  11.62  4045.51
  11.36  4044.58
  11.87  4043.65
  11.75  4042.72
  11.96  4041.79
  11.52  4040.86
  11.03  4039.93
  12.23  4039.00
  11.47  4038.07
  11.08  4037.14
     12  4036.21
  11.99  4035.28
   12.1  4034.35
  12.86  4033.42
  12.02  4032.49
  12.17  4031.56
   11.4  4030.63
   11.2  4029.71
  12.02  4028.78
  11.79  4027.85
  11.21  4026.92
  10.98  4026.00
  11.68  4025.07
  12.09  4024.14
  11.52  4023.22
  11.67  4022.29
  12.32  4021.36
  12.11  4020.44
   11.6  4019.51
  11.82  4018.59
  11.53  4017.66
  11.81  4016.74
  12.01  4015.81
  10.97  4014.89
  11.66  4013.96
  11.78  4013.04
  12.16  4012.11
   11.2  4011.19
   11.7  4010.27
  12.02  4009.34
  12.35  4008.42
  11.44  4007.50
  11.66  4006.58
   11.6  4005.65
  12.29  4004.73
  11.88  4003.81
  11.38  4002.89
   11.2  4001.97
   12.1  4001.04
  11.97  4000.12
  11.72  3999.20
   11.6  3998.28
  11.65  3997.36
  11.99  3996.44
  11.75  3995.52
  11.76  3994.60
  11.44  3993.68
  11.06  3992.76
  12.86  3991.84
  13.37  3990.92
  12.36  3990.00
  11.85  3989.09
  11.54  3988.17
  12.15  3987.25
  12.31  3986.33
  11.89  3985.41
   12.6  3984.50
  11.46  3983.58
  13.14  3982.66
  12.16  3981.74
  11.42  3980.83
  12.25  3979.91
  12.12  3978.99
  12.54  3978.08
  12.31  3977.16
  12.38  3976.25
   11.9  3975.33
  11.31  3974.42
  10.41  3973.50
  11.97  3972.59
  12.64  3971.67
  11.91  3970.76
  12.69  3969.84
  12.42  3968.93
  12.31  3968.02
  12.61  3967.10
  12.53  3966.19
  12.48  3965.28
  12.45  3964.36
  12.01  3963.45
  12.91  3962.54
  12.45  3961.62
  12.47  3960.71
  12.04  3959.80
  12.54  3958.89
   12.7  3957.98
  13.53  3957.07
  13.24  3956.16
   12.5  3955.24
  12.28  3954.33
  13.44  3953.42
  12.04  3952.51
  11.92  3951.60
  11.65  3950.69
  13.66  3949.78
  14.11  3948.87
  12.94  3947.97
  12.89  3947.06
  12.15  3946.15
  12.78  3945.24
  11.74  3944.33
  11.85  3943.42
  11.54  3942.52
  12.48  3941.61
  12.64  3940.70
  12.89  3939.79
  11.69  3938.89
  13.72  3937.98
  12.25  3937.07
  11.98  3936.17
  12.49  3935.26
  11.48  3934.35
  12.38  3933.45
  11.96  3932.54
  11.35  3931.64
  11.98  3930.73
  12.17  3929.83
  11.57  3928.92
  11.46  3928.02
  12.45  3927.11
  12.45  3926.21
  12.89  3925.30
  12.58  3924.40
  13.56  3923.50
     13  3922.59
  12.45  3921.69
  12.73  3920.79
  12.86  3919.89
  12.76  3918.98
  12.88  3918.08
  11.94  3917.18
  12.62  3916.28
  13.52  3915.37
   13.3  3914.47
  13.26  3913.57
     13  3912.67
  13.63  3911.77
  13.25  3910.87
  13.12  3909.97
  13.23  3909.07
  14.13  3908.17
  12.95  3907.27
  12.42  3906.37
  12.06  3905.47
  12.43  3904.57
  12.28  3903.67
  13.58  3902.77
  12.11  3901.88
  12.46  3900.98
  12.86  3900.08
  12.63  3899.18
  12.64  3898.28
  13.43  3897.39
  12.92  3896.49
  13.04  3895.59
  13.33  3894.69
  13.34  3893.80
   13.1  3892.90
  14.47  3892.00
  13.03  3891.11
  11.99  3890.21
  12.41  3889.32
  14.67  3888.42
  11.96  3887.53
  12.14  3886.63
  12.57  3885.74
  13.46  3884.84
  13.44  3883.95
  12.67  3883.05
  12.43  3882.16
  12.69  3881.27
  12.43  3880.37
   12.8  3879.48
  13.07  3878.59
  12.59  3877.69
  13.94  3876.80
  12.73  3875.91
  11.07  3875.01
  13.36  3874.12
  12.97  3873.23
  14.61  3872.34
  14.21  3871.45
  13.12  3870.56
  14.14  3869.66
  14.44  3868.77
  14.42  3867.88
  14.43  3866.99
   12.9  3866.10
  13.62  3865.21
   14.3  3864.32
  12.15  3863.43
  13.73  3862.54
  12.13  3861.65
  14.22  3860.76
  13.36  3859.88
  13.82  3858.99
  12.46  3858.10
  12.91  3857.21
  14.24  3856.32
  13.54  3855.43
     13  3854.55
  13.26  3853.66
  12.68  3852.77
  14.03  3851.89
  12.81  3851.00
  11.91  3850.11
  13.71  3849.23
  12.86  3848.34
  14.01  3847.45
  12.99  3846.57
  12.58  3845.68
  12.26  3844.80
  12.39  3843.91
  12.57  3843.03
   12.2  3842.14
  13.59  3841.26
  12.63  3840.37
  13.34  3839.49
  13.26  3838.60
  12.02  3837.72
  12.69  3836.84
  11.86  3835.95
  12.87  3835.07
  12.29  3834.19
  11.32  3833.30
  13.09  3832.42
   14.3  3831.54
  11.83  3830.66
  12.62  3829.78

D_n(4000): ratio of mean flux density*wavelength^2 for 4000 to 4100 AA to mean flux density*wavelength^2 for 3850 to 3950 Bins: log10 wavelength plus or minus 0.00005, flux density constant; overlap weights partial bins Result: 0.98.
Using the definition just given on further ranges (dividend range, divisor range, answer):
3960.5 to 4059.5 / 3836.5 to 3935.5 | 0.97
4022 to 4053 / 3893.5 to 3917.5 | 0.96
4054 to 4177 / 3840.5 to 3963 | 1.00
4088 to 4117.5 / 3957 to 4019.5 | 1.03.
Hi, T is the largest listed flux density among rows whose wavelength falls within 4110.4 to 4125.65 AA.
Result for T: 12.5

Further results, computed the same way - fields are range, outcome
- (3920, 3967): 14.11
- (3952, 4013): 13.53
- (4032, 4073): 13.38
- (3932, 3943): 13.72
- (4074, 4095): 14.94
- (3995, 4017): 12.35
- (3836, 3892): 14.67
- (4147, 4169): 12.99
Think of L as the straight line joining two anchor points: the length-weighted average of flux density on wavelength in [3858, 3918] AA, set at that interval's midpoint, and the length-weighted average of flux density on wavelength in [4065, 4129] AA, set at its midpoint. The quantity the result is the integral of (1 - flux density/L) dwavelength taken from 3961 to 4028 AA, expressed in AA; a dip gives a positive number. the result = 2.66 AA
